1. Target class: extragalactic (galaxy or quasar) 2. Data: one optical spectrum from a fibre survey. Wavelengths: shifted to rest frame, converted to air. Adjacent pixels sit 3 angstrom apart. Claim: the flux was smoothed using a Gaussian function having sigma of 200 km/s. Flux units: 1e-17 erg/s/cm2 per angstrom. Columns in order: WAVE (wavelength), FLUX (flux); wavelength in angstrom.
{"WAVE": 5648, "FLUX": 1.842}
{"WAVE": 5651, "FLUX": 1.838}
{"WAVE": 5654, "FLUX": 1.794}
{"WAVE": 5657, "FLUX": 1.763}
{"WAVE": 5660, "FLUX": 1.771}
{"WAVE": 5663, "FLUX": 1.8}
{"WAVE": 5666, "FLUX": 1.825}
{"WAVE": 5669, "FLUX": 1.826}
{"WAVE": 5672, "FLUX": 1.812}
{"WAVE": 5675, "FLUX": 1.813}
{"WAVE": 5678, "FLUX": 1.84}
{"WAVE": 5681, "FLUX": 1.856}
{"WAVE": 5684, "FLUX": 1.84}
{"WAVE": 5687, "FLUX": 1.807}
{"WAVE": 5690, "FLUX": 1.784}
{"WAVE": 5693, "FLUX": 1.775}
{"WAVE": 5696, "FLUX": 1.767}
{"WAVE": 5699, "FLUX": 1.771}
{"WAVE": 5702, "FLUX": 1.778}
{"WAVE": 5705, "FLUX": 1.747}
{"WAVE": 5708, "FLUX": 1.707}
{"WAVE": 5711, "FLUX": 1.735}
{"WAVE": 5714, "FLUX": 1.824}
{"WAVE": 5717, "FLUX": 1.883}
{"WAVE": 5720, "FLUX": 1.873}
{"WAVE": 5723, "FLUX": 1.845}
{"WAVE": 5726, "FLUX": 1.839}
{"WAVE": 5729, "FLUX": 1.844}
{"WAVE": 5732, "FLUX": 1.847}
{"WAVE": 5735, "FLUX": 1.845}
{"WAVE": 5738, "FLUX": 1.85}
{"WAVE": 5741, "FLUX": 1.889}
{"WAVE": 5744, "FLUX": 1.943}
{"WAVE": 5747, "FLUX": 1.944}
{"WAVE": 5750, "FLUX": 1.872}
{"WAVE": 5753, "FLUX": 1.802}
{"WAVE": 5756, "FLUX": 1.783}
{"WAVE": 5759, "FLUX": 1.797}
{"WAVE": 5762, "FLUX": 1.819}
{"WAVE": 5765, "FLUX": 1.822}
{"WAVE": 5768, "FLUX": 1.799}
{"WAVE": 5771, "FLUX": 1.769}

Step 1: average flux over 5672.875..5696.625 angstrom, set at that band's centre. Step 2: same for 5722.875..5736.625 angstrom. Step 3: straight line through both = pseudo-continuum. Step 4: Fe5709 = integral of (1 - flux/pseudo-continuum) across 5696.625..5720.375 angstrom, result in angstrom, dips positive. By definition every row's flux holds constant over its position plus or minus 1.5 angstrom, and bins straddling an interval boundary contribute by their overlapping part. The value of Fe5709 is 0.6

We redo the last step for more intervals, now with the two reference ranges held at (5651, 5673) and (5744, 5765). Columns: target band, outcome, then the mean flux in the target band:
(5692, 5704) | 0.3 angstrom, 1.77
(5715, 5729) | -0.2 angstrom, 1.86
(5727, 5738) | -0.1 angstrom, 1.85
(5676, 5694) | -0.1 angstrom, 1.82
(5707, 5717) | 0.3 angstrom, 1.78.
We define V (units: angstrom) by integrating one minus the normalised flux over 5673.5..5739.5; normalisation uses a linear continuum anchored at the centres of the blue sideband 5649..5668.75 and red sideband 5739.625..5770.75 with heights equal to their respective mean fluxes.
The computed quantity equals 0.36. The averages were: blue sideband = 1.8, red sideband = 1.84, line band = 1.81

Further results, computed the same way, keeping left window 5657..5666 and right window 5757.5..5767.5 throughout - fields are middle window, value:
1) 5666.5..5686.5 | -0.42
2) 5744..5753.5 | -0.44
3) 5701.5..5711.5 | 0.33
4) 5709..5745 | -0.90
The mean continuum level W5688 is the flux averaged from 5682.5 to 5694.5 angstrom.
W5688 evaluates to 1.8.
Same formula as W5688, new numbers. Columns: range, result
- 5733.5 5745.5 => 1.88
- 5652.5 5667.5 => 1.79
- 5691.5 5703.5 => 1.77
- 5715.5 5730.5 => 1.86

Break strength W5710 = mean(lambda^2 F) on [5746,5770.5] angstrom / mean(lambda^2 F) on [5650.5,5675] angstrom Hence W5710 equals 1.05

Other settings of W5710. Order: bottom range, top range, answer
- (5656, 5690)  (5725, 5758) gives 1.05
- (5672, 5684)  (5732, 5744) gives 1.04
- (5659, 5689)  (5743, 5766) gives 1.04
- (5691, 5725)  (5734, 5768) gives 1.05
